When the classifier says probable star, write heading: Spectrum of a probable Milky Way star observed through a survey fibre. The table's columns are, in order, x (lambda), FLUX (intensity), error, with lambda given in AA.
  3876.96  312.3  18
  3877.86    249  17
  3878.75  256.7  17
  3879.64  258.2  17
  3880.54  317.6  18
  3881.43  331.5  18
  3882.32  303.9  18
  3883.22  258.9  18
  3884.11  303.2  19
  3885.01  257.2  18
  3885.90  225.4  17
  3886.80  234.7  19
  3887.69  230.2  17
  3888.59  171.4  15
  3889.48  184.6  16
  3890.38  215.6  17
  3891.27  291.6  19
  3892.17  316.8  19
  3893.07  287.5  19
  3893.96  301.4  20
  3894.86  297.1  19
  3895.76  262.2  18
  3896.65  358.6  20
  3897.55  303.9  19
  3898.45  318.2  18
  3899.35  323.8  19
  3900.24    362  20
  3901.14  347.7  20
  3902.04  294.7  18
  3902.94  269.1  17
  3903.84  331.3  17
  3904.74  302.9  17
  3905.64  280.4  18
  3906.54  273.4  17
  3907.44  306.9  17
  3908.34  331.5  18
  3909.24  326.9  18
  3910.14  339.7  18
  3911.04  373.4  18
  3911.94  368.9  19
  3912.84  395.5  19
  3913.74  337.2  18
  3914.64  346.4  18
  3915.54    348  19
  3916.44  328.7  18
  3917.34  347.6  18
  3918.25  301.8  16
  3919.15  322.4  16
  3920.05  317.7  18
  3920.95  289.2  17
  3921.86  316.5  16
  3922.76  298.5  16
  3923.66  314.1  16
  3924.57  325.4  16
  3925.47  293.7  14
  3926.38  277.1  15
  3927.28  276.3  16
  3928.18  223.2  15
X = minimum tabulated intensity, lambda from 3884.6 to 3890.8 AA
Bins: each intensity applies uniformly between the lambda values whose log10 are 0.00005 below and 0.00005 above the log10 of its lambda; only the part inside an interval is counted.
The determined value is 171.4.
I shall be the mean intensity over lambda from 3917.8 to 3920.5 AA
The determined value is 315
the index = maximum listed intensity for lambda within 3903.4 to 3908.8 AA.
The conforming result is 331.5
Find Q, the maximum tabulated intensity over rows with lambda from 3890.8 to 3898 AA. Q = 358.6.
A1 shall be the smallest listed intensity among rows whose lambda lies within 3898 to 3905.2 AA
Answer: 269.1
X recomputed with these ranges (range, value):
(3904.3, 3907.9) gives 273.4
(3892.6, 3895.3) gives 287.5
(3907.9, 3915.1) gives 326.9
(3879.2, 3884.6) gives 258.2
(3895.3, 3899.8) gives 262.2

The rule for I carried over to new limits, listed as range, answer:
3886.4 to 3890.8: 207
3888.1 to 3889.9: 179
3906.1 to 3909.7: 310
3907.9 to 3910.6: 333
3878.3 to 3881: 278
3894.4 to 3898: 305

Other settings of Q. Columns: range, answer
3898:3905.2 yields 362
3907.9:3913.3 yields 395.5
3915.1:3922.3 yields 348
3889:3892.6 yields 316.8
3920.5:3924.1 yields 316.5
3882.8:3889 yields 303.2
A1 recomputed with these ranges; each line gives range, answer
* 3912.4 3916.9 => 328.7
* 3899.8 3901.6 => 347.7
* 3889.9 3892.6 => 215.6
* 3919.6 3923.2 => 289.2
